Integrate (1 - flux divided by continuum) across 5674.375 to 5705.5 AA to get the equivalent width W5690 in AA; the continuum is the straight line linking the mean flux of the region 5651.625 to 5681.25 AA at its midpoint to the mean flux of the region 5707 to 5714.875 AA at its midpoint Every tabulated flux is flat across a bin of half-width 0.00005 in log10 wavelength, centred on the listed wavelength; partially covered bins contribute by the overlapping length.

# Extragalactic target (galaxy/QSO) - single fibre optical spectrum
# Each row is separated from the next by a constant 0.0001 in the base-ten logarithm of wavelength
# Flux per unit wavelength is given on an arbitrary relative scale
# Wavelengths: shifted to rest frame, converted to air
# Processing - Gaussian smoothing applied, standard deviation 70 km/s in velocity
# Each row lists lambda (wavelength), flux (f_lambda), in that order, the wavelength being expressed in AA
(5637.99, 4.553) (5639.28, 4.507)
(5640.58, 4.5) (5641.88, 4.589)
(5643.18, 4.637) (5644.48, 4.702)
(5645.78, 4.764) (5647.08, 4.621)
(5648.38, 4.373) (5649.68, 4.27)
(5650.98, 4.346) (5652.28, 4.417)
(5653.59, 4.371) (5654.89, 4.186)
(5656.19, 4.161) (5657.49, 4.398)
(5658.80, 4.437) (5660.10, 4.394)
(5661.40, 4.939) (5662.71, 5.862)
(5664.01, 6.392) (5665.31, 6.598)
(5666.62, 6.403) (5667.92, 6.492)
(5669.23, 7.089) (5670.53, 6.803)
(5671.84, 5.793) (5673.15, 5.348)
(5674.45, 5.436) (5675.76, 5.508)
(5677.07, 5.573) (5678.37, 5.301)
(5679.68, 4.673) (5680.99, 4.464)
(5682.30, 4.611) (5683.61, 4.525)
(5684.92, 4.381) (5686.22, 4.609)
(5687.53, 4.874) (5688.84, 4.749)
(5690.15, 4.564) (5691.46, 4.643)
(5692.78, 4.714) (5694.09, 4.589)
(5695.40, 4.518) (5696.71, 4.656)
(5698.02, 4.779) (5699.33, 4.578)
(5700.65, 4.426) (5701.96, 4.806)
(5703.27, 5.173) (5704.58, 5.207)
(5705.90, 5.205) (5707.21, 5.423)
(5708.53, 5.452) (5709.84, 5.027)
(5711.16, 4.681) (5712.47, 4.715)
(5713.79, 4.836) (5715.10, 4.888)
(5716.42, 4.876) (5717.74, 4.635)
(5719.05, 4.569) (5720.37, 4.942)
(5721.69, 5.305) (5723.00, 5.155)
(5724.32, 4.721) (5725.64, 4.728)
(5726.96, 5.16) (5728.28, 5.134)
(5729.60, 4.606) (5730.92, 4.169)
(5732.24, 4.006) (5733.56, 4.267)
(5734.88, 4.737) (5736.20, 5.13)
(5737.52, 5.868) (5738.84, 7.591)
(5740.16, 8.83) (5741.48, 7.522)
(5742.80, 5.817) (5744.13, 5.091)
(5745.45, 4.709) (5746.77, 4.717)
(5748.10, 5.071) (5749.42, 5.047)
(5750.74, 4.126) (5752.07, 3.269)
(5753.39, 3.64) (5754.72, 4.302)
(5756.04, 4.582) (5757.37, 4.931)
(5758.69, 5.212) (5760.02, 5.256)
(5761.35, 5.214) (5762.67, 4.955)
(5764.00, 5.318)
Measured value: 2.2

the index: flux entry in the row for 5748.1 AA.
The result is 5.071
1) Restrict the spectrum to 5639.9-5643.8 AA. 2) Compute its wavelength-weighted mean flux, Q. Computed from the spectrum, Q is 4.57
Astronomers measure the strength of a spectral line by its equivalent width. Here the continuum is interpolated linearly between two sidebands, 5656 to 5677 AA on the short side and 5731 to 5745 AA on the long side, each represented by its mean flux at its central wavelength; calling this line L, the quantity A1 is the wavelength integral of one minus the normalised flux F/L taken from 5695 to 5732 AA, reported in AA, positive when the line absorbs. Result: 5.7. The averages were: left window 5.66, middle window 4.86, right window 5.8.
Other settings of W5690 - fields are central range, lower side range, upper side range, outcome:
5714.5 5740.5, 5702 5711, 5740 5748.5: 2.0 AA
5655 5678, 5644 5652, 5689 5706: -5.0 AA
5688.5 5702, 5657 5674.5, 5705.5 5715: 1.7 AA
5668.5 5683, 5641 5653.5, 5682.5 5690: -2.9 AA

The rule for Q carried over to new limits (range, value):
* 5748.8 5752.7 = 4.14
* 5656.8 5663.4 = 4.81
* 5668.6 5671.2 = 6.94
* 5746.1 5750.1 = 4.95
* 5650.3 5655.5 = 4.33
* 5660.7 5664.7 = 5.73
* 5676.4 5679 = 5.45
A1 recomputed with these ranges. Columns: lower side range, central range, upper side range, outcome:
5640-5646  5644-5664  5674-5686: 0.5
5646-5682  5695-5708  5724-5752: 0.8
